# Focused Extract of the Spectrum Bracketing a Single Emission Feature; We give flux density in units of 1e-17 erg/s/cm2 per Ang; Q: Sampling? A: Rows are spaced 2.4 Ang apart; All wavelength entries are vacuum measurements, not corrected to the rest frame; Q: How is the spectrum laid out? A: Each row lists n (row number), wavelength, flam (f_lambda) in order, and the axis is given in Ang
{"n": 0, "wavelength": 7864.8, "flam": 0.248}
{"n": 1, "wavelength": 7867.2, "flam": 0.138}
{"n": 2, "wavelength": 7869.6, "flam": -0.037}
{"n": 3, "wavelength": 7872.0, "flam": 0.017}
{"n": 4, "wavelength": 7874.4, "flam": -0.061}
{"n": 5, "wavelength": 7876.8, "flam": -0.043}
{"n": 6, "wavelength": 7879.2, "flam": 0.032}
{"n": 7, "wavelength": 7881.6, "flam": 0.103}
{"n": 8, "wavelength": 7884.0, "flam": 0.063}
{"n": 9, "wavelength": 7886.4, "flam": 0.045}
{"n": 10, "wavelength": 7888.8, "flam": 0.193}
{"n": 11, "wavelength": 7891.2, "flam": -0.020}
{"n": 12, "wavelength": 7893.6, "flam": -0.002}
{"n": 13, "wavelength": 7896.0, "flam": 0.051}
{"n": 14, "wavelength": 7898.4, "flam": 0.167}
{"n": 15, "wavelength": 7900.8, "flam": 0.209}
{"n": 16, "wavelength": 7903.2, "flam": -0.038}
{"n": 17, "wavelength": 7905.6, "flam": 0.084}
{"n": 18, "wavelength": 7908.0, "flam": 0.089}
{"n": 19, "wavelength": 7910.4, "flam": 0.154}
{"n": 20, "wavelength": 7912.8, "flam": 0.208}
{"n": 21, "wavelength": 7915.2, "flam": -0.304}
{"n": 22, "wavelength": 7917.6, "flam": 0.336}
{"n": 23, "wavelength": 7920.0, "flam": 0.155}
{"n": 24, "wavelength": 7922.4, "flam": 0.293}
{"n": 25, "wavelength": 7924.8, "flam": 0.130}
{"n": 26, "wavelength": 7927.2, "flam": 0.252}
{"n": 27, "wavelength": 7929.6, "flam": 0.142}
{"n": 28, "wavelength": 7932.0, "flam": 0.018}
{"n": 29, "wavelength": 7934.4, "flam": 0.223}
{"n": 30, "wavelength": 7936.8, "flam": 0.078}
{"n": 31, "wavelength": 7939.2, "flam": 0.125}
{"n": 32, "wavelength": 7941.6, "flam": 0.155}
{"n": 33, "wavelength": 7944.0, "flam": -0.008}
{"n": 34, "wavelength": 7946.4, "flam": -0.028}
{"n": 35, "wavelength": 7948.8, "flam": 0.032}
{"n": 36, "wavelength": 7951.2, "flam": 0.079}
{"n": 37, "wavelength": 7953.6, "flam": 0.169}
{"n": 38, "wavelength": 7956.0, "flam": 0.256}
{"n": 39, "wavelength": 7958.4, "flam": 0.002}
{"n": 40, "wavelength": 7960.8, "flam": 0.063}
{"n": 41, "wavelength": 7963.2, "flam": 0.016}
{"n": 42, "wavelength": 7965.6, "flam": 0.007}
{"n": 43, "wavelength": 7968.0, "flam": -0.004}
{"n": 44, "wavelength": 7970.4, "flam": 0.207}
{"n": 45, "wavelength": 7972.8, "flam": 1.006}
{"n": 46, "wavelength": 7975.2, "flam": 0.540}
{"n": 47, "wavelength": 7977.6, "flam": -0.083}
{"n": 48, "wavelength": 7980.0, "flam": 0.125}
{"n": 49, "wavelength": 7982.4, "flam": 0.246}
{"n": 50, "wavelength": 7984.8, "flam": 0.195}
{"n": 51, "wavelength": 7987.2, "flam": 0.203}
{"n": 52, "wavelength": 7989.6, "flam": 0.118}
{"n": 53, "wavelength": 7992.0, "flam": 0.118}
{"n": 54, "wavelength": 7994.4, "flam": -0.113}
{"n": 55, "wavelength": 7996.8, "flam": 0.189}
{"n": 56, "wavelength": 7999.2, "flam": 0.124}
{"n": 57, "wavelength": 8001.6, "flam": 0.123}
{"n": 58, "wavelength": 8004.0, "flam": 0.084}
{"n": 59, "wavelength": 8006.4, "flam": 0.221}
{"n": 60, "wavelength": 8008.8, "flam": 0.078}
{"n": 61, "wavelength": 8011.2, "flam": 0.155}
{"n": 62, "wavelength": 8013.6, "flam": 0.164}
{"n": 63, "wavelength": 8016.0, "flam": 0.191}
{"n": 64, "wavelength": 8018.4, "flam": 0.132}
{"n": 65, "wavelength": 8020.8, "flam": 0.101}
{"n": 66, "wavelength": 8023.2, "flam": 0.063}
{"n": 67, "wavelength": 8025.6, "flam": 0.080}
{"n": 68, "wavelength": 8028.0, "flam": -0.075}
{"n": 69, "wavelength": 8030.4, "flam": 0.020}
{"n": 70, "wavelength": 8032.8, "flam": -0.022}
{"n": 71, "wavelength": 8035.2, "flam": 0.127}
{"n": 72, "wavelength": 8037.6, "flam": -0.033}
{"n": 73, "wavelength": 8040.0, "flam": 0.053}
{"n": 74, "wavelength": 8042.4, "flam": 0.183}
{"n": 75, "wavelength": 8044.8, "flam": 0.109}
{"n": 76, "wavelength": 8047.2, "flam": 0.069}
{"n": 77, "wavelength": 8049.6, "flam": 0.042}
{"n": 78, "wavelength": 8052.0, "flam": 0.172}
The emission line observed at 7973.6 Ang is [O III]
